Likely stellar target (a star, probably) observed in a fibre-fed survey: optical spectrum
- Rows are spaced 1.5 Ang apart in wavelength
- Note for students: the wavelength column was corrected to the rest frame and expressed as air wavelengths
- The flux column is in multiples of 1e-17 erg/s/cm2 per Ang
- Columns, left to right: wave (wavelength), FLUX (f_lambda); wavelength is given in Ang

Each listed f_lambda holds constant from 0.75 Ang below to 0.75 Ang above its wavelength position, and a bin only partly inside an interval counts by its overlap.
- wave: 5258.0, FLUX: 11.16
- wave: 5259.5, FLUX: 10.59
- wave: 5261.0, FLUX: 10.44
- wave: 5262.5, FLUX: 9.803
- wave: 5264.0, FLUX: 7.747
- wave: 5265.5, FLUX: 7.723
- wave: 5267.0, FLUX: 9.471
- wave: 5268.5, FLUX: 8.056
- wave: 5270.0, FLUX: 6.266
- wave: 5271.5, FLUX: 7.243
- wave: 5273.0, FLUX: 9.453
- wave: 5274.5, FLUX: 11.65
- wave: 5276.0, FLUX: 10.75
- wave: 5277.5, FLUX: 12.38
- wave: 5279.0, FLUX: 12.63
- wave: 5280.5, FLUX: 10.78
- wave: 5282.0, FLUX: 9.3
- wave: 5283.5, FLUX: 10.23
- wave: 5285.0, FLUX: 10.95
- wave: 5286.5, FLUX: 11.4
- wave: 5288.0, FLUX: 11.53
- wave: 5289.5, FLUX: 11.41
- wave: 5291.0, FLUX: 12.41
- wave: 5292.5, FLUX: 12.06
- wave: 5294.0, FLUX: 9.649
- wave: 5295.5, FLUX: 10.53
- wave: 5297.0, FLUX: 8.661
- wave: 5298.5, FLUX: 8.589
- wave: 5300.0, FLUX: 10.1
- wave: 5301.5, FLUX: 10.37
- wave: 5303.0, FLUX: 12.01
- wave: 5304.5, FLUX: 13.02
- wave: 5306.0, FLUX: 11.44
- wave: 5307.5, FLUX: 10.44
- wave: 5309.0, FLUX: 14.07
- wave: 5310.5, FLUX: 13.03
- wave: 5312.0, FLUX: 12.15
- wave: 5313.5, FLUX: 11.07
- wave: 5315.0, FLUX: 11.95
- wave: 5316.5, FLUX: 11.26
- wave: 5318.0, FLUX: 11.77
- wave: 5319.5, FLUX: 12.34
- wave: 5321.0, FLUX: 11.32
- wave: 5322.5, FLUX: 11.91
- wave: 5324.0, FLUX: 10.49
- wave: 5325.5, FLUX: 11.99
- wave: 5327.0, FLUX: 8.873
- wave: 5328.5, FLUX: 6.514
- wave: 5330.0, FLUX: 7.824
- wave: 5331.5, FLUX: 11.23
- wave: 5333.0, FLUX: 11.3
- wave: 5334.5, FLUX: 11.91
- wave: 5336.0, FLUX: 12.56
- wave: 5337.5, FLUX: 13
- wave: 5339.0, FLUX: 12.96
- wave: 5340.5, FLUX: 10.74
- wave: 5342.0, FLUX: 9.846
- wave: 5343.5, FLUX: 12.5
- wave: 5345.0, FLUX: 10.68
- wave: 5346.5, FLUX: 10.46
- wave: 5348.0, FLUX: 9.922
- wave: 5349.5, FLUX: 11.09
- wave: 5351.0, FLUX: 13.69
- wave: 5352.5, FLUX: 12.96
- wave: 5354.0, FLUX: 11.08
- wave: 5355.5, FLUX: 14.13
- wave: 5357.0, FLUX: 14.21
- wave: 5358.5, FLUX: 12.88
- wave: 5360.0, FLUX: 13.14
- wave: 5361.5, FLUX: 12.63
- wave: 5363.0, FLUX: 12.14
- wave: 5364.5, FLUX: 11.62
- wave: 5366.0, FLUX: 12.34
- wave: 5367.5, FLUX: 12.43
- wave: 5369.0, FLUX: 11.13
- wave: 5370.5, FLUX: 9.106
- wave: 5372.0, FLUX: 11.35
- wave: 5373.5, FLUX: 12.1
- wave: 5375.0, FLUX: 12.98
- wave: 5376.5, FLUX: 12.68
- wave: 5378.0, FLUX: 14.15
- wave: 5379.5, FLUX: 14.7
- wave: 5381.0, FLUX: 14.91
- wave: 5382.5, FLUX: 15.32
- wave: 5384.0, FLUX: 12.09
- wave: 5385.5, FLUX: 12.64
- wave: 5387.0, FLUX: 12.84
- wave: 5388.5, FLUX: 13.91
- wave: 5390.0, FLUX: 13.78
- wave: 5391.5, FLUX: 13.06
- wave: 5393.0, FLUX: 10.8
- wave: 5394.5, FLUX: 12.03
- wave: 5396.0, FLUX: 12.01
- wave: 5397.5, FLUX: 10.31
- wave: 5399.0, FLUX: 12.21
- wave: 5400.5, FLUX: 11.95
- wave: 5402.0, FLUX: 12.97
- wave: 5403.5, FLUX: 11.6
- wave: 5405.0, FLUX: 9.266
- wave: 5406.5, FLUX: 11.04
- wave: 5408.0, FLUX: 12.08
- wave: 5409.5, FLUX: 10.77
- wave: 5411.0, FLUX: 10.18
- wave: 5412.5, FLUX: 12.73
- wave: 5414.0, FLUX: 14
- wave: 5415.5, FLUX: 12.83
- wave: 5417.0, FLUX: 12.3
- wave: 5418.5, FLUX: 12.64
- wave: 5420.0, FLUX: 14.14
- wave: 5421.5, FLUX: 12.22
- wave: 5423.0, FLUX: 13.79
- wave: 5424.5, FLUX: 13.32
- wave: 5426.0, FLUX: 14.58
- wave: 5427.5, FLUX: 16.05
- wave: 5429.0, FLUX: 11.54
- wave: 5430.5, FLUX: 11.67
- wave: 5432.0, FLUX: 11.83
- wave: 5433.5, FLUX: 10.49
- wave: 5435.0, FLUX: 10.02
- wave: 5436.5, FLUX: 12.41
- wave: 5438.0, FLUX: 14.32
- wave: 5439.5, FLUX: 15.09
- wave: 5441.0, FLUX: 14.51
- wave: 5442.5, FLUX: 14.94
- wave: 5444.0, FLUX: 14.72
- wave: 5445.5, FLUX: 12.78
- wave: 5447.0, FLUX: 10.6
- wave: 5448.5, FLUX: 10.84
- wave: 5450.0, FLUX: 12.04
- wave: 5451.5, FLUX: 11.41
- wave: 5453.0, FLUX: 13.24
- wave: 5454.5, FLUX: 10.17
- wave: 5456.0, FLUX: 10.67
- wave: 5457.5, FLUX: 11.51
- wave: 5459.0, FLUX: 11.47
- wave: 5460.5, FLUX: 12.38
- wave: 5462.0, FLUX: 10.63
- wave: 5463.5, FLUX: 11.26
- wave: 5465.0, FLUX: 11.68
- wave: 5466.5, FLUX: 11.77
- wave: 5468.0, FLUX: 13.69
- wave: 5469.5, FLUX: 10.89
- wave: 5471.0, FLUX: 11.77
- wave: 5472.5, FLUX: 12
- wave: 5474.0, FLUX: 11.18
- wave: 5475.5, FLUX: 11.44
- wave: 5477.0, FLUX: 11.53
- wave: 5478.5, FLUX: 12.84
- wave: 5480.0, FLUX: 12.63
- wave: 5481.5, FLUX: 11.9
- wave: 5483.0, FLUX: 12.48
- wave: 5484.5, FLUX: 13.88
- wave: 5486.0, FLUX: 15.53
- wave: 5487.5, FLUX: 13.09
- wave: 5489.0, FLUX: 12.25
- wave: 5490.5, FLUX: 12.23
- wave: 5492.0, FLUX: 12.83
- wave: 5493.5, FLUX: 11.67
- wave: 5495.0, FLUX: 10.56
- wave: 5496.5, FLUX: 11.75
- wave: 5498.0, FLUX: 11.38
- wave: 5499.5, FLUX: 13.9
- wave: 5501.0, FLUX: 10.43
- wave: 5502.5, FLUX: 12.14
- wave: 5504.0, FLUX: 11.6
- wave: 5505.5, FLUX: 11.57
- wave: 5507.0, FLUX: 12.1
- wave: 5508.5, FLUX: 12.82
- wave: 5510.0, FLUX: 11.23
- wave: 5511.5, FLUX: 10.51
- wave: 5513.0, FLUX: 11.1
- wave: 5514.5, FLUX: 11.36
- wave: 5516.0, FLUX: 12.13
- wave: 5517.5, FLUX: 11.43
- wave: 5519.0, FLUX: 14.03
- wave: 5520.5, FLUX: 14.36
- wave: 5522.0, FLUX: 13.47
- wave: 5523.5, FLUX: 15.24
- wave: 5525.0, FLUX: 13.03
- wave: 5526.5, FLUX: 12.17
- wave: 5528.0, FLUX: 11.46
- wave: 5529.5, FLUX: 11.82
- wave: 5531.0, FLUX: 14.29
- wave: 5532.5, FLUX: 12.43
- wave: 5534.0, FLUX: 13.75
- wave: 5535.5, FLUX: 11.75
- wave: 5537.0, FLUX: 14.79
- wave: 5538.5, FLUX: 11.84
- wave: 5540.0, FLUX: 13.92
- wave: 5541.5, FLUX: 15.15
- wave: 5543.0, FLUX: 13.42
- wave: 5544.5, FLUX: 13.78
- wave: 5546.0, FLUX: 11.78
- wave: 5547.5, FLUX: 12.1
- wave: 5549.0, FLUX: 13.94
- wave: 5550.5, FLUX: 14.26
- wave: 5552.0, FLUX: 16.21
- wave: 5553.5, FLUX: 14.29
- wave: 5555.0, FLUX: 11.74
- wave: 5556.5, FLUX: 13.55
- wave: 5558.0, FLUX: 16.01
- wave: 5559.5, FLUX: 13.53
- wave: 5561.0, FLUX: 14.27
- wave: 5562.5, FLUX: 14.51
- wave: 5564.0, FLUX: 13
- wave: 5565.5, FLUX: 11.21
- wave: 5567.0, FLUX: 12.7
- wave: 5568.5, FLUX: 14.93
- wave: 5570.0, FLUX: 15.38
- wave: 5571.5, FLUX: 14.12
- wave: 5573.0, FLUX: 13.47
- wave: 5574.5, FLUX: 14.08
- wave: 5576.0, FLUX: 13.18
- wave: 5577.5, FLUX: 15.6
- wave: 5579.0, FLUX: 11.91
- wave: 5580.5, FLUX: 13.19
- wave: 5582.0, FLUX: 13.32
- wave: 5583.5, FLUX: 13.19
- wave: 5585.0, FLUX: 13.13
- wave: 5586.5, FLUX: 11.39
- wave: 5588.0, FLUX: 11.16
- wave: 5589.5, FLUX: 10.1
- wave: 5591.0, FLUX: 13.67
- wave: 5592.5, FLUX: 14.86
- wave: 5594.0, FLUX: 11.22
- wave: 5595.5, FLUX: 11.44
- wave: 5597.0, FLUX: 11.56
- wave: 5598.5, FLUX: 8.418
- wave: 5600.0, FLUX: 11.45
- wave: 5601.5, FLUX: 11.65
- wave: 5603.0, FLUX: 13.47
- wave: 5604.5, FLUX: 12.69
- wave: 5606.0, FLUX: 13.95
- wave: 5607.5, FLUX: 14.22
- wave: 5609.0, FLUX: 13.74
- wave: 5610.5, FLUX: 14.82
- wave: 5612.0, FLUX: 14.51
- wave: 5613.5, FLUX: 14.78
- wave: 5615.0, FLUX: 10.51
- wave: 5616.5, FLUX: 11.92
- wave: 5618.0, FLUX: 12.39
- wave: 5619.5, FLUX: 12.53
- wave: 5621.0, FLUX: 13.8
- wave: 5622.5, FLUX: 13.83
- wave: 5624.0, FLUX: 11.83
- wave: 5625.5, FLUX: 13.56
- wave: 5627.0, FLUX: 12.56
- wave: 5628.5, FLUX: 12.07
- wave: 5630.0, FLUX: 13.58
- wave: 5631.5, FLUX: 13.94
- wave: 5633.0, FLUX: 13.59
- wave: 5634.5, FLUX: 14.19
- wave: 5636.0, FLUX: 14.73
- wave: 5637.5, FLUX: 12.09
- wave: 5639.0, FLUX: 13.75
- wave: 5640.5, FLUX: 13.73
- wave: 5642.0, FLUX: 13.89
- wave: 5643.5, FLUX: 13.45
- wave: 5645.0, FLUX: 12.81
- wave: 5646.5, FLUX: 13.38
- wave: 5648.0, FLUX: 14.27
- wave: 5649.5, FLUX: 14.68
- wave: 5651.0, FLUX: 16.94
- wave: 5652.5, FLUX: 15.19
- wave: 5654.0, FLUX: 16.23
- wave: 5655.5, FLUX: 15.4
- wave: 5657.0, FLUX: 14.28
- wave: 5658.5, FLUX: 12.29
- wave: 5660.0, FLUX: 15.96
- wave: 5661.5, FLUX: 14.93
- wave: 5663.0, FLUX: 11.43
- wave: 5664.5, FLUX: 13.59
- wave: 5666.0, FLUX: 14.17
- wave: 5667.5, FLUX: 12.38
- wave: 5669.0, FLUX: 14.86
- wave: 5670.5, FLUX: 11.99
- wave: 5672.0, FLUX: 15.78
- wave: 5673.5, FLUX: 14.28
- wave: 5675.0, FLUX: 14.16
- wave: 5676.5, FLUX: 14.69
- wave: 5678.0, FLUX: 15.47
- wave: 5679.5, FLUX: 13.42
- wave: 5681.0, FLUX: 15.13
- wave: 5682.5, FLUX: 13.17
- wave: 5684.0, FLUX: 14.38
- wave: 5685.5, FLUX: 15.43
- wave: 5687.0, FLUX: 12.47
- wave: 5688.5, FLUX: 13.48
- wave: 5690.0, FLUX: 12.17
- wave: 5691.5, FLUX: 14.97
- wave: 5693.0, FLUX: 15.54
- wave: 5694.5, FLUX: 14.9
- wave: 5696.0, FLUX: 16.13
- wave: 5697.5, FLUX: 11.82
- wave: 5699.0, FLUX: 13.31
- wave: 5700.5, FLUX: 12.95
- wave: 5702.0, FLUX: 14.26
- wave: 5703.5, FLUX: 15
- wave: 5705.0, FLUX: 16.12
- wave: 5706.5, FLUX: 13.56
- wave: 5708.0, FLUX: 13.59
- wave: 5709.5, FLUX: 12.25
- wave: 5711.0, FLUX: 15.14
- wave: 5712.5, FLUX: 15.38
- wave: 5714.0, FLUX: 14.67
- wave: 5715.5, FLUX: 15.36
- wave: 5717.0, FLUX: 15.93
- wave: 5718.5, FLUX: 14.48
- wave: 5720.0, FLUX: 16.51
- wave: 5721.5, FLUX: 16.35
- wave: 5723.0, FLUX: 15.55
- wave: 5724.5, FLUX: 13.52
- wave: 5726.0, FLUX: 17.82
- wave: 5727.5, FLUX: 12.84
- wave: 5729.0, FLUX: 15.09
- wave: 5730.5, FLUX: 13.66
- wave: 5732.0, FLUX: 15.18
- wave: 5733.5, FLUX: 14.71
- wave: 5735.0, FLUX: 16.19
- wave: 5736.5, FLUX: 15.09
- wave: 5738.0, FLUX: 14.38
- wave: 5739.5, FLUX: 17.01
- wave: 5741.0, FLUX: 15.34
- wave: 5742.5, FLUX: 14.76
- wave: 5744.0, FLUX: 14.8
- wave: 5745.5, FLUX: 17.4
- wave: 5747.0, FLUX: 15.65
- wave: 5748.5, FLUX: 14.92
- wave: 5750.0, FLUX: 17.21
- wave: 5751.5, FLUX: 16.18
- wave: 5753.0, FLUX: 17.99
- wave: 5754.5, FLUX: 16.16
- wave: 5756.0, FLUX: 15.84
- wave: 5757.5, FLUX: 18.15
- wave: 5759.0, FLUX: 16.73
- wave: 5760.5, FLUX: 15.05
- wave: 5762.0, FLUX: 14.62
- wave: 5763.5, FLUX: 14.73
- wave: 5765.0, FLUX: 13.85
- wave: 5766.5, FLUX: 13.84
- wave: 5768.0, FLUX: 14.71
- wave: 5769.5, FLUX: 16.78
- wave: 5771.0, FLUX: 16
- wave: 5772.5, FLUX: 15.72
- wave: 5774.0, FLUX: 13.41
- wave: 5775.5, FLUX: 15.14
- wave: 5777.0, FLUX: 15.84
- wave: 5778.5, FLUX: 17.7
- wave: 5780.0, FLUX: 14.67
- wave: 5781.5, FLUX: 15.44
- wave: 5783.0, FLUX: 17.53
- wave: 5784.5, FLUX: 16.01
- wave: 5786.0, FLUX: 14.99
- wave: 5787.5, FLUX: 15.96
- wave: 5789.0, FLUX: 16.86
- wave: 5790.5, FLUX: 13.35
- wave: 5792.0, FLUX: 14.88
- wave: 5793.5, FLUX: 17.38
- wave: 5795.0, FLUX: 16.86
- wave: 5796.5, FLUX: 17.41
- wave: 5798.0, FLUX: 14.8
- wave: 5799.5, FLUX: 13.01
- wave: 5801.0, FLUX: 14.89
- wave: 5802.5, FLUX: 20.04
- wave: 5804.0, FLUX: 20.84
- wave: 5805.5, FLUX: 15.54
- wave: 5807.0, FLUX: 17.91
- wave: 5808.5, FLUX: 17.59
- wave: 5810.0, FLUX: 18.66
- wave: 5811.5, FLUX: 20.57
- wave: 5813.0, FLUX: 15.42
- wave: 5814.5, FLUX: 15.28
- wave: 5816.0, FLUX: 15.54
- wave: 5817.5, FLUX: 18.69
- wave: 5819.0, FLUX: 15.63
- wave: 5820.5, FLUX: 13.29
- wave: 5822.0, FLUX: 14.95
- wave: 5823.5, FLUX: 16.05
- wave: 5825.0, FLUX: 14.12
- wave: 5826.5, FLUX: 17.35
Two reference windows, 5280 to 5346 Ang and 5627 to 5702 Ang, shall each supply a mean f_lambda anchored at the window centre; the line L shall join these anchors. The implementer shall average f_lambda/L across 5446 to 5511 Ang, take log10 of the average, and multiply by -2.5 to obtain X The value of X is 0.05 mag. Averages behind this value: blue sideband 11.1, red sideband 14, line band 11.9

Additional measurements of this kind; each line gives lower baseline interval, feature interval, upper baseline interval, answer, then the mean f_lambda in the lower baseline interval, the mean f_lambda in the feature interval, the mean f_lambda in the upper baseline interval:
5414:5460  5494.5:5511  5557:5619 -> 0.09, 12.6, 11.8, 13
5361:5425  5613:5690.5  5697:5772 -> 0.06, 12.4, 13.8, 15.2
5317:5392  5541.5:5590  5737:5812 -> 0.05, 12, 13.4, 16.1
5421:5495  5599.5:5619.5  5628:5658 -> 0.06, 12.4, 13.1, 14.1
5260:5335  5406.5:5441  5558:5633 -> -0.10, 10.6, 12.7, 13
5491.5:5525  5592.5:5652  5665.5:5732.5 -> 0.03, 12.2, 13.2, 14.4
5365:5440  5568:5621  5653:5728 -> 0.07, 12.5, 12.9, 14.4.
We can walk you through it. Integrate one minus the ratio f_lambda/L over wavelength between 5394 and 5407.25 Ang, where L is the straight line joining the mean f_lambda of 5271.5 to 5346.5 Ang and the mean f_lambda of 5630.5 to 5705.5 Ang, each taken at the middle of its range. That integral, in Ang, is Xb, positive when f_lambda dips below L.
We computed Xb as 0.4 Ang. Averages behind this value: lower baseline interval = 11.1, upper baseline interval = 14.1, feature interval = 11.5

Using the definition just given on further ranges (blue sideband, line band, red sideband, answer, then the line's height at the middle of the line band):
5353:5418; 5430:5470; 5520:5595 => 1.9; 12.7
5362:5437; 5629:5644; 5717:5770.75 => 0.9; 14.5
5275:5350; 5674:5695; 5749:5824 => 1.1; 15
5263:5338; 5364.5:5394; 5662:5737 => -3.3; 11.4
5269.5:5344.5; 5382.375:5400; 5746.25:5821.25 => -0.9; 11.9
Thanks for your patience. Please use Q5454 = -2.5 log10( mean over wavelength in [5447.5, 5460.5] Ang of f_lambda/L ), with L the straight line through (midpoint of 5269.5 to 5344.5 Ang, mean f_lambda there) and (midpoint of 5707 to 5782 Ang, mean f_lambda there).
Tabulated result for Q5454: 0.090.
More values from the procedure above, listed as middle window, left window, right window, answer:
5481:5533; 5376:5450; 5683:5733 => 0.073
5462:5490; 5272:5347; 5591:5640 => -0.015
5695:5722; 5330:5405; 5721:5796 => 0.043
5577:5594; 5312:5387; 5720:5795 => 0.104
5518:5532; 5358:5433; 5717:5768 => 0.027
